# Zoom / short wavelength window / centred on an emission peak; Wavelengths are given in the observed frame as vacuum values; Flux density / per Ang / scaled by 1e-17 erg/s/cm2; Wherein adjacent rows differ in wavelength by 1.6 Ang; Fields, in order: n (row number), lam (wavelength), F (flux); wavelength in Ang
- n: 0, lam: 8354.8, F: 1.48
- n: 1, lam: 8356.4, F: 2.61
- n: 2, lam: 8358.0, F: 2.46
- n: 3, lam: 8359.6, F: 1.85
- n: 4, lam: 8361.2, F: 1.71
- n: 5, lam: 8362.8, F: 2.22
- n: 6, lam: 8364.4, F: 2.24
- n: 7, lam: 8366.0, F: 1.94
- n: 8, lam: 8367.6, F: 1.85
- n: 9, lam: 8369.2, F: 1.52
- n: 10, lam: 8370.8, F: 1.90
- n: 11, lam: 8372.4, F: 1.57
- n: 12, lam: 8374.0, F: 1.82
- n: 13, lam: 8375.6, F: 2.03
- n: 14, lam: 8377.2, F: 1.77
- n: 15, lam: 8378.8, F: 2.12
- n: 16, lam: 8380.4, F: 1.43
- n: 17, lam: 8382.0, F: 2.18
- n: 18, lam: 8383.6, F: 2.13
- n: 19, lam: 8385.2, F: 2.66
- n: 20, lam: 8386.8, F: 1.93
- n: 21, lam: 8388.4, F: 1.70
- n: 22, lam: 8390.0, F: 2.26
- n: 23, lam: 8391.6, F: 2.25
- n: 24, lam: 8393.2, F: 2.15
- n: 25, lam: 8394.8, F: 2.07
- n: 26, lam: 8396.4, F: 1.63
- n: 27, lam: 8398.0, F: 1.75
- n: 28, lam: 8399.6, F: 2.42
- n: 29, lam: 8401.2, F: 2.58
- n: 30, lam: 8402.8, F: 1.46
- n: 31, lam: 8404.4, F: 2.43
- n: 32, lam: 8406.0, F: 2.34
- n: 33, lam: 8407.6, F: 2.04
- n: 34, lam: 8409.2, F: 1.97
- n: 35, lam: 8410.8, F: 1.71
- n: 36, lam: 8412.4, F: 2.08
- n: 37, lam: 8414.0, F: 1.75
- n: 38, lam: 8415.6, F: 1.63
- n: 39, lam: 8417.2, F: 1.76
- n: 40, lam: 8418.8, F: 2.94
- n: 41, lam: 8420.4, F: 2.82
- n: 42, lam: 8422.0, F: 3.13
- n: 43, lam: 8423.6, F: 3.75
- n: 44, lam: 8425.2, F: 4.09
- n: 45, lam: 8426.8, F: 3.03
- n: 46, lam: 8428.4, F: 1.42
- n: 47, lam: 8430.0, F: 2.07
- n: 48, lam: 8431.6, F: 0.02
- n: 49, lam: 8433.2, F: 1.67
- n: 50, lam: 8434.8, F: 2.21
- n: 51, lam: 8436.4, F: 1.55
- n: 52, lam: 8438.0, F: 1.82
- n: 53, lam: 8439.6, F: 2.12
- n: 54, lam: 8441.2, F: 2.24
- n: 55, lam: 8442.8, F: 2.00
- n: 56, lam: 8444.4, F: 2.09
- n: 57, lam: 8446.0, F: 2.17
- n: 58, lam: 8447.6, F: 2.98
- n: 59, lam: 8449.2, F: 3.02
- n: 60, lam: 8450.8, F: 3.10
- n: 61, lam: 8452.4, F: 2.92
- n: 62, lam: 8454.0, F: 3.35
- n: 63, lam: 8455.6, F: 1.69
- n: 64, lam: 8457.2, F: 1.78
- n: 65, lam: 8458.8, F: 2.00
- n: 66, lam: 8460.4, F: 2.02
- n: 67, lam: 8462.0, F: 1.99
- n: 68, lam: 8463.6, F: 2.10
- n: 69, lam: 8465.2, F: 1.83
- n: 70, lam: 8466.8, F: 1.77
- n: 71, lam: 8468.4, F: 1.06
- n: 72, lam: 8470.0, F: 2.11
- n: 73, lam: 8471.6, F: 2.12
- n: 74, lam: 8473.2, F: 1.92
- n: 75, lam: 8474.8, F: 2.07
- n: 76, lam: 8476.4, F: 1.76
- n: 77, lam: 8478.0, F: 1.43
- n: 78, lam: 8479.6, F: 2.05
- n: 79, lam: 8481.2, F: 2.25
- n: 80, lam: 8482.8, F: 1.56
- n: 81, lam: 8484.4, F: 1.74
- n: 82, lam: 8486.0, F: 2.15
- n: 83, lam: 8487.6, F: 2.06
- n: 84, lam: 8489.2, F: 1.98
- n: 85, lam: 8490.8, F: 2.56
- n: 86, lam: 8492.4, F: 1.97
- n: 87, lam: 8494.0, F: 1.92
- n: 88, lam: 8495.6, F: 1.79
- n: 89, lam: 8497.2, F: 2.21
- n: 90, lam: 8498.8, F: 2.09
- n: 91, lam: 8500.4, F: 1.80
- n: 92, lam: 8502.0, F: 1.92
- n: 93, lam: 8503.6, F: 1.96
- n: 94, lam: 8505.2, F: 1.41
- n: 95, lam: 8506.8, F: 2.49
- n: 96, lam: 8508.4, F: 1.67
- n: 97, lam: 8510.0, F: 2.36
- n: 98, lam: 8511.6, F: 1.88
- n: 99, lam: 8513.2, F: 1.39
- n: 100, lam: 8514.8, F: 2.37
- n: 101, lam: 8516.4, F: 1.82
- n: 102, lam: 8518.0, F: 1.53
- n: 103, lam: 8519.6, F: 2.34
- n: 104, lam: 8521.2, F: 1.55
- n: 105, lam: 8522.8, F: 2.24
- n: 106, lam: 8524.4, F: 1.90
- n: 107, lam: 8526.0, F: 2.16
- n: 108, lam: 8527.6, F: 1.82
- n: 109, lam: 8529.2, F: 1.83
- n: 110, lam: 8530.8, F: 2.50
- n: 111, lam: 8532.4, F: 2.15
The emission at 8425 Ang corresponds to H-alpha 6563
